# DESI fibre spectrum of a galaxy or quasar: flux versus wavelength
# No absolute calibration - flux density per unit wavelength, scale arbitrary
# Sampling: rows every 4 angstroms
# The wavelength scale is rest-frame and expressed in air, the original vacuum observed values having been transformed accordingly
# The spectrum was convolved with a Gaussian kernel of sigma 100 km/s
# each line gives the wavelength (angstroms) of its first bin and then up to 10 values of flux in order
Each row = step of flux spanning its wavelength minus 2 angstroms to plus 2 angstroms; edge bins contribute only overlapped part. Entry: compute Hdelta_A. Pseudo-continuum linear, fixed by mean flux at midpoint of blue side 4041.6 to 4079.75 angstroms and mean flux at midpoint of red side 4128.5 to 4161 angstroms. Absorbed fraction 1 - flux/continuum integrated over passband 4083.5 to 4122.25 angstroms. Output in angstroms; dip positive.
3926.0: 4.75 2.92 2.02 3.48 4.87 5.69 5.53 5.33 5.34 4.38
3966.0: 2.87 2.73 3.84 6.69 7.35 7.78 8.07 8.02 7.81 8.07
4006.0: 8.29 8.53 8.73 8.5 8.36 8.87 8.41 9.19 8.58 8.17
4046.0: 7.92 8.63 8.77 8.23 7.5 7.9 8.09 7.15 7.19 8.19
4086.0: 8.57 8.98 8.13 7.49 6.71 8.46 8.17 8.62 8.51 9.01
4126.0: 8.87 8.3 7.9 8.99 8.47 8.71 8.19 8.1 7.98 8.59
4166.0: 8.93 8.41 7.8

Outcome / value -0.4 angstroms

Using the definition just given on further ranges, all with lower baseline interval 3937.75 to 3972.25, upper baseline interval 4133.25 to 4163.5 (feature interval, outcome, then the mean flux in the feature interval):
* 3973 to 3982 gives -1.6 angstroms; 5.89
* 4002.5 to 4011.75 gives -4.7 angstroms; 8.35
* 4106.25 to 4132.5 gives -2.6 angstroms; 8.56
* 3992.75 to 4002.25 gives -4.6 angstroms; 7.94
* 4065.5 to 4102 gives -4.2 angstroms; 7.9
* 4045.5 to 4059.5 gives -4.3 angstroms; 8.44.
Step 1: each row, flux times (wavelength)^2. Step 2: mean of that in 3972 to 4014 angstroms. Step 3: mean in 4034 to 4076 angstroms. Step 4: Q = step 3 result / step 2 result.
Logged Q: 1.12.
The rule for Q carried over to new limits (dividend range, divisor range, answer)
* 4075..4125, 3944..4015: 1.36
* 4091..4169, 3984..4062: 1.05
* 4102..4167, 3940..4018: 1.43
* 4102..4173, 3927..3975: 2.25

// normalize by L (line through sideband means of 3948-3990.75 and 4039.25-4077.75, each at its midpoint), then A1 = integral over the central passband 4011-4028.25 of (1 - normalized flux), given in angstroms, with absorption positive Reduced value -4.4 angstroms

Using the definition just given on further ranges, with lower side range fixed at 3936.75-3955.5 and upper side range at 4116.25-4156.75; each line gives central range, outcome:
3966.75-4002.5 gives -4.6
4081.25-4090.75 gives -1.3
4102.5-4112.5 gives -0.2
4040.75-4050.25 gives -1.9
